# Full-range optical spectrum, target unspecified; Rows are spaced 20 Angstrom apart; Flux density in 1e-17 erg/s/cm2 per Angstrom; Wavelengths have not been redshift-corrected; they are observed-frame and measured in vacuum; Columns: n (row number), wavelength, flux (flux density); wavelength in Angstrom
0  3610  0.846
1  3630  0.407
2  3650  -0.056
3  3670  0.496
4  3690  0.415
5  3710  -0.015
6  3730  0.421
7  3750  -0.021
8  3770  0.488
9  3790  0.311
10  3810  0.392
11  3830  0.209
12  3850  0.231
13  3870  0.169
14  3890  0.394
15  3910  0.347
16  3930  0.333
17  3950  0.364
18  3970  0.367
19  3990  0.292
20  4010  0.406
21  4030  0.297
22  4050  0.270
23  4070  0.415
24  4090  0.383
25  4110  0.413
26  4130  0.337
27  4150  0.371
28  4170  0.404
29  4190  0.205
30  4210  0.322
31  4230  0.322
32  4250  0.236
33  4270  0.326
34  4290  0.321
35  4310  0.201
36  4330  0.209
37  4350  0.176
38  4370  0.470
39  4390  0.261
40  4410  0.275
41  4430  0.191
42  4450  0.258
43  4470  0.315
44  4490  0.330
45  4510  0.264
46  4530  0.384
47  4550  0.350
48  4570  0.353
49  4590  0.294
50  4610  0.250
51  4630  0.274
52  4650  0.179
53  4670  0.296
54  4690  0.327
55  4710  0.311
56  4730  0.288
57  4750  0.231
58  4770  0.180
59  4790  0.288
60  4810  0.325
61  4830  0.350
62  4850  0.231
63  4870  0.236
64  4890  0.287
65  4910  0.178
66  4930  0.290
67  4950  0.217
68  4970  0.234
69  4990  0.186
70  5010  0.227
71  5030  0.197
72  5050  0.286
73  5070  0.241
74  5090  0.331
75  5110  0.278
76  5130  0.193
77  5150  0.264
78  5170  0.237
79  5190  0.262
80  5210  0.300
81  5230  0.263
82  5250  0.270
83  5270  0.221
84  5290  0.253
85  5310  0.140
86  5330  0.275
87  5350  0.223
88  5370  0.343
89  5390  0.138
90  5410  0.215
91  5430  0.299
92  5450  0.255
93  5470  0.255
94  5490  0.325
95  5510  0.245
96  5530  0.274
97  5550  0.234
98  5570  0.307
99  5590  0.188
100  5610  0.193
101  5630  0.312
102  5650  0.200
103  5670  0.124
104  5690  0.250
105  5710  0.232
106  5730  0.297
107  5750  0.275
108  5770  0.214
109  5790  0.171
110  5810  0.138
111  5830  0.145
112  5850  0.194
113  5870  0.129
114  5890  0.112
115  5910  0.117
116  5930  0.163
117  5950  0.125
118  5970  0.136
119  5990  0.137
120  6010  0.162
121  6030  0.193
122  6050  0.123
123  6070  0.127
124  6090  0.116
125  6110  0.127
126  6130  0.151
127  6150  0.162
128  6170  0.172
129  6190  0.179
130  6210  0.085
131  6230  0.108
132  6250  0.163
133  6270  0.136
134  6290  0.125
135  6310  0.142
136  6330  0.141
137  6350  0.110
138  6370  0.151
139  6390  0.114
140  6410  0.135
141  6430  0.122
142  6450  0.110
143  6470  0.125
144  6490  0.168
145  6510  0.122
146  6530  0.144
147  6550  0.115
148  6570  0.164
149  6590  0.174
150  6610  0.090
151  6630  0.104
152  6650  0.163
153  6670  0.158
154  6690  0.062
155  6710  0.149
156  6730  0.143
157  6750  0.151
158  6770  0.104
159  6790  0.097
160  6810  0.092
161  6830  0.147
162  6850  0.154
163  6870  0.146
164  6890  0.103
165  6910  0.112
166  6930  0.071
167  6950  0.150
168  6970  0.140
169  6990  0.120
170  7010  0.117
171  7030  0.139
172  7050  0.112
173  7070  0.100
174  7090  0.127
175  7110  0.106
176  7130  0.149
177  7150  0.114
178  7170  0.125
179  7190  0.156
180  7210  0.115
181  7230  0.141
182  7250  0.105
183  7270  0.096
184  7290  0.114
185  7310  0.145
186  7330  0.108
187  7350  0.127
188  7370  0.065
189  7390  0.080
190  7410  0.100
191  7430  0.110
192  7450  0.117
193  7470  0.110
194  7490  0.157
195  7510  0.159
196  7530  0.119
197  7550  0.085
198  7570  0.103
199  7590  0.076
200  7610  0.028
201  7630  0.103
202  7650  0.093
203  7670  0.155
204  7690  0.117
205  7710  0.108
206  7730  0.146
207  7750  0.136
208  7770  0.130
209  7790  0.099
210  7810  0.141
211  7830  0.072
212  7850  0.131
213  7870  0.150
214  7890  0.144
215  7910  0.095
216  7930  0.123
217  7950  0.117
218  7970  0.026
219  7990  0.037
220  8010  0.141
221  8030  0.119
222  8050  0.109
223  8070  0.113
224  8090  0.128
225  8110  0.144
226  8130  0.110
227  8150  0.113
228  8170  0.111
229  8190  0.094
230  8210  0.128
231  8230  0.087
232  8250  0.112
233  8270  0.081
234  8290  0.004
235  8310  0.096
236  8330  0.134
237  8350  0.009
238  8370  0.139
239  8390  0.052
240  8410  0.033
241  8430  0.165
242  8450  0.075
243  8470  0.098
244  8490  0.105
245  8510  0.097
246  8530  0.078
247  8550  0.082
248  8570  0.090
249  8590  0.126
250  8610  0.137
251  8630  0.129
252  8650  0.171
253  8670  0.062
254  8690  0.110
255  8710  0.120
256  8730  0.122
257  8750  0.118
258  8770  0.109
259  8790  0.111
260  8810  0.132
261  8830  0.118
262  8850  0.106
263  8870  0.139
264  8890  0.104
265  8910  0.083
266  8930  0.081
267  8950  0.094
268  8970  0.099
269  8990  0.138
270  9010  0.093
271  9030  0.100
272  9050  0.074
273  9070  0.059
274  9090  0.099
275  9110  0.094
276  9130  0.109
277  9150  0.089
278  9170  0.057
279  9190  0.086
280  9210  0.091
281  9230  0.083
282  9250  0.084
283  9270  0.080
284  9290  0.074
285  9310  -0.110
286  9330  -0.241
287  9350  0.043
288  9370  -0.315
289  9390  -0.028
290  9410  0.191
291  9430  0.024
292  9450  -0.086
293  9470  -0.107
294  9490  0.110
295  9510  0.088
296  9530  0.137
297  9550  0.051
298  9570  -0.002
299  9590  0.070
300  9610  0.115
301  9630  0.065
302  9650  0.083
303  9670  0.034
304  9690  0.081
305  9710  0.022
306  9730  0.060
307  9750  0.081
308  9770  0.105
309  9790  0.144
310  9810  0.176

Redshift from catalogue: 1.469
